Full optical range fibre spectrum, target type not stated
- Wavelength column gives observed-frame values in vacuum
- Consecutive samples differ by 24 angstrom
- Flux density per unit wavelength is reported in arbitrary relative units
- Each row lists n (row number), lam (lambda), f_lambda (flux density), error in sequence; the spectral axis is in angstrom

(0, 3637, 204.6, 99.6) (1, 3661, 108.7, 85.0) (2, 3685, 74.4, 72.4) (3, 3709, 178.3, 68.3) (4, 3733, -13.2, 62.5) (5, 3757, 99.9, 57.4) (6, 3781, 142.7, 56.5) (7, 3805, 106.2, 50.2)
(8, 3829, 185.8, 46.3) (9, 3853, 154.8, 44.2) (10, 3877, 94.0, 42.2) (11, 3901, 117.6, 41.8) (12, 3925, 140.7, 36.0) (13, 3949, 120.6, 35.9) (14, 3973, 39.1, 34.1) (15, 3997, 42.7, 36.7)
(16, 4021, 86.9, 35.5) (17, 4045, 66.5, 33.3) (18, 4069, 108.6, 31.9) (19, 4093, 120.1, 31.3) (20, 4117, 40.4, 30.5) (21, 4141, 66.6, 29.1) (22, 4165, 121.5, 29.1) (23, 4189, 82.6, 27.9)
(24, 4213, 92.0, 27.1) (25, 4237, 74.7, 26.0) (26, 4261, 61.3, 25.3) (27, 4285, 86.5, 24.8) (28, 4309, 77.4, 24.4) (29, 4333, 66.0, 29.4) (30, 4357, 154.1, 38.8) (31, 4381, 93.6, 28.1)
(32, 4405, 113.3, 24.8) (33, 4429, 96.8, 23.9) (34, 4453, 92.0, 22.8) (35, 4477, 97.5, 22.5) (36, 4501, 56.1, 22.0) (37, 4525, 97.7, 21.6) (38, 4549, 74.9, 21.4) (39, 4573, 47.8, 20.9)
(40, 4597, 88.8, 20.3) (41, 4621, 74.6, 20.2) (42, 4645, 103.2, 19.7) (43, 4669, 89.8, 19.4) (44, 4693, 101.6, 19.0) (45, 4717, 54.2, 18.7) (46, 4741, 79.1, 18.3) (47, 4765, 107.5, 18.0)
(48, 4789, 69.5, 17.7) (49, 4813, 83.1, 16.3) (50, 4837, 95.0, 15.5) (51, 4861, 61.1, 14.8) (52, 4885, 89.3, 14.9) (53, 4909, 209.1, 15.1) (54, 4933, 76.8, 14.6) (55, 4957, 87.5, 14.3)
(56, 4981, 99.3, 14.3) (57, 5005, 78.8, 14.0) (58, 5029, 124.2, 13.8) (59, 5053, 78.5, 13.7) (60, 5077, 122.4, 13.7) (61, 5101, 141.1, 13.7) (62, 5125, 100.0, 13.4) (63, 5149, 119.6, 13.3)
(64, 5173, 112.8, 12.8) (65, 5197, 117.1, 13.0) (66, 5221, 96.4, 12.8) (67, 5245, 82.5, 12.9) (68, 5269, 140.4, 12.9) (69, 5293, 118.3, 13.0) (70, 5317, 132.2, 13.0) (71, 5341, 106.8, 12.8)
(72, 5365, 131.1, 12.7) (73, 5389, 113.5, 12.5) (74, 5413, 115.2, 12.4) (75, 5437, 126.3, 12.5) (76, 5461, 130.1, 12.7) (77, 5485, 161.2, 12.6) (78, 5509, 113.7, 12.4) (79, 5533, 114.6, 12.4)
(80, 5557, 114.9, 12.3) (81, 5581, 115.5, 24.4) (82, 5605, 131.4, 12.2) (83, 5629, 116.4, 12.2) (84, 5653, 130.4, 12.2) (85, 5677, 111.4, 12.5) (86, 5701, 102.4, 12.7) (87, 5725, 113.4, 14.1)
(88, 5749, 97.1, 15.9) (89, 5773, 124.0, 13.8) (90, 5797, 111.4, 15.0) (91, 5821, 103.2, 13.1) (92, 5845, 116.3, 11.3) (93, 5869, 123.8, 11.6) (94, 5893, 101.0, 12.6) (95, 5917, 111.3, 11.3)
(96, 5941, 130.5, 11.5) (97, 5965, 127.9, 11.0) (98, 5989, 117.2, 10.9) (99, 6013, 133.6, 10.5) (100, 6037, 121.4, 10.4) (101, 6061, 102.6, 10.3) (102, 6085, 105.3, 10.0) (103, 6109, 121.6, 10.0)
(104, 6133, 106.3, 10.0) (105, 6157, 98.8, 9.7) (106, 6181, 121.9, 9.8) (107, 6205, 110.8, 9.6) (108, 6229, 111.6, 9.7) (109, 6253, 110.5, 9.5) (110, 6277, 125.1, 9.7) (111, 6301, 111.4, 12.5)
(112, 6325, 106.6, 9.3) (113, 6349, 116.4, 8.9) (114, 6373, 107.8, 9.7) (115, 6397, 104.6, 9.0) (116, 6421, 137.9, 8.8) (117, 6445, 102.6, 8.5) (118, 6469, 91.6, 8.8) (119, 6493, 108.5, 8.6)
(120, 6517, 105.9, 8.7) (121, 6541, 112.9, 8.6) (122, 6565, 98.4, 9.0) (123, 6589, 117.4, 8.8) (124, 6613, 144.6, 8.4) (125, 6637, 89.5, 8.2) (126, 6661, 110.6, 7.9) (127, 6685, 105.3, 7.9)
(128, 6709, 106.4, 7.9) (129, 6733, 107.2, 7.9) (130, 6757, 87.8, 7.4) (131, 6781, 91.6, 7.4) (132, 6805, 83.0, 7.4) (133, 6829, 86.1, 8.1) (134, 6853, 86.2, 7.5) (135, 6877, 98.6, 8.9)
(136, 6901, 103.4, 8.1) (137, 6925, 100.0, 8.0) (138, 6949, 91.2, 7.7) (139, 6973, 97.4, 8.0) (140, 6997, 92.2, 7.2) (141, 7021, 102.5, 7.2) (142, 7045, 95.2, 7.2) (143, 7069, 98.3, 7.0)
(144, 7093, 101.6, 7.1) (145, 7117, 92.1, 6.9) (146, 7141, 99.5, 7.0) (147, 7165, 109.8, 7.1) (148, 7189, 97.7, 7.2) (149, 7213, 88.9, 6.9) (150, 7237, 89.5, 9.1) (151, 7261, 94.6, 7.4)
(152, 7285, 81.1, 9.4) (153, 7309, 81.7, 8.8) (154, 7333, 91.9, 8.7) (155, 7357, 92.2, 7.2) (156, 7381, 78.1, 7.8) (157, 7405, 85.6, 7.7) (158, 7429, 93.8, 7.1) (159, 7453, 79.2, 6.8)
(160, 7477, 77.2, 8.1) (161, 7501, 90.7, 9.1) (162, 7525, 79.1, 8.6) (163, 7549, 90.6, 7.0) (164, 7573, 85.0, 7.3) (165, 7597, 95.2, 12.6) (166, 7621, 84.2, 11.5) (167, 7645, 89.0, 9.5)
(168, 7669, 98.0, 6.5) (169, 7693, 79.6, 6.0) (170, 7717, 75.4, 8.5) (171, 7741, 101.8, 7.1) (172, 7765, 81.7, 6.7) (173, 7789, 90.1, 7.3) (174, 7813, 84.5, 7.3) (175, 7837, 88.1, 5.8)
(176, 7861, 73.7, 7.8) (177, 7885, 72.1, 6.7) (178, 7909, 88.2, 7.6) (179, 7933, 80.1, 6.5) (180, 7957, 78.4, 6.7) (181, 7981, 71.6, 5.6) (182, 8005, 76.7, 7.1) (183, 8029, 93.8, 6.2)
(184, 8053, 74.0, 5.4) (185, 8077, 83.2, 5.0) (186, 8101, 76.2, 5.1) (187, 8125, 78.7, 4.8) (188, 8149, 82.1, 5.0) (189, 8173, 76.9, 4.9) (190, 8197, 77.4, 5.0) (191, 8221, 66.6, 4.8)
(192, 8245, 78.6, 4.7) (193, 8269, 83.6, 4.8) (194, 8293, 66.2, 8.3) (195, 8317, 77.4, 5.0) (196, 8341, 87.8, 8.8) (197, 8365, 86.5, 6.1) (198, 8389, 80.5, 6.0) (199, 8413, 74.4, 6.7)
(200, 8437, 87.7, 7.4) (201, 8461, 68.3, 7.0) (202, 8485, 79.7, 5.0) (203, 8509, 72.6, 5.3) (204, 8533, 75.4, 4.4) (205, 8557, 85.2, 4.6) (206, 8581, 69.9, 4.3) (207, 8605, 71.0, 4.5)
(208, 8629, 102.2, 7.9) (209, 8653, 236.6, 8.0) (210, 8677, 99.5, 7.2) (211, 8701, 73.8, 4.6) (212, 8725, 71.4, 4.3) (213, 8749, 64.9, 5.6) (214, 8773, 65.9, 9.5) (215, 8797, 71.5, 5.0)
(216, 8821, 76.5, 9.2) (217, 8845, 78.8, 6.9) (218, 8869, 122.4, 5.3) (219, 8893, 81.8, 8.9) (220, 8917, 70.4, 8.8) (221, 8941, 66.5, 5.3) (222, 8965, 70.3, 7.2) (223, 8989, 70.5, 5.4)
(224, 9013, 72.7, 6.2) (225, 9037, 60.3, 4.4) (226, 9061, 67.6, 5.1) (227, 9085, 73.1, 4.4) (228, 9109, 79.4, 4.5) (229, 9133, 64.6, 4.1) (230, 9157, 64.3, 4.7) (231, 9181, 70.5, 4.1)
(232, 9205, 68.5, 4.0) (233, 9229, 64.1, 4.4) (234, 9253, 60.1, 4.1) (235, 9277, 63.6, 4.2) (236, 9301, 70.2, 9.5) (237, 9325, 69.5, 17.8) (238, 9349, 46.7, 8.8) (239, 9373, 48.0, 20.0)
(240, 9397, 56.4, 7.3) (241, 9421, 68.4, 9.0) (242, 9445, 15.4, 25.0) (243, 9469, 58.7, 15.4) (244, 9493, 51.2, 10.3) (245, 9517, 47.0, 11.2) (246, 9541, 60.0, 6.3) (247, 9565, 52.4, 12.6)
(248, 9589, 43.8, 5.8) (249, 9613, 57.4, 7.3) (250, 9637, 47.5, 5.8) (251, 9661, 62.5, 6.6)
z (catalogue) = 0.318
